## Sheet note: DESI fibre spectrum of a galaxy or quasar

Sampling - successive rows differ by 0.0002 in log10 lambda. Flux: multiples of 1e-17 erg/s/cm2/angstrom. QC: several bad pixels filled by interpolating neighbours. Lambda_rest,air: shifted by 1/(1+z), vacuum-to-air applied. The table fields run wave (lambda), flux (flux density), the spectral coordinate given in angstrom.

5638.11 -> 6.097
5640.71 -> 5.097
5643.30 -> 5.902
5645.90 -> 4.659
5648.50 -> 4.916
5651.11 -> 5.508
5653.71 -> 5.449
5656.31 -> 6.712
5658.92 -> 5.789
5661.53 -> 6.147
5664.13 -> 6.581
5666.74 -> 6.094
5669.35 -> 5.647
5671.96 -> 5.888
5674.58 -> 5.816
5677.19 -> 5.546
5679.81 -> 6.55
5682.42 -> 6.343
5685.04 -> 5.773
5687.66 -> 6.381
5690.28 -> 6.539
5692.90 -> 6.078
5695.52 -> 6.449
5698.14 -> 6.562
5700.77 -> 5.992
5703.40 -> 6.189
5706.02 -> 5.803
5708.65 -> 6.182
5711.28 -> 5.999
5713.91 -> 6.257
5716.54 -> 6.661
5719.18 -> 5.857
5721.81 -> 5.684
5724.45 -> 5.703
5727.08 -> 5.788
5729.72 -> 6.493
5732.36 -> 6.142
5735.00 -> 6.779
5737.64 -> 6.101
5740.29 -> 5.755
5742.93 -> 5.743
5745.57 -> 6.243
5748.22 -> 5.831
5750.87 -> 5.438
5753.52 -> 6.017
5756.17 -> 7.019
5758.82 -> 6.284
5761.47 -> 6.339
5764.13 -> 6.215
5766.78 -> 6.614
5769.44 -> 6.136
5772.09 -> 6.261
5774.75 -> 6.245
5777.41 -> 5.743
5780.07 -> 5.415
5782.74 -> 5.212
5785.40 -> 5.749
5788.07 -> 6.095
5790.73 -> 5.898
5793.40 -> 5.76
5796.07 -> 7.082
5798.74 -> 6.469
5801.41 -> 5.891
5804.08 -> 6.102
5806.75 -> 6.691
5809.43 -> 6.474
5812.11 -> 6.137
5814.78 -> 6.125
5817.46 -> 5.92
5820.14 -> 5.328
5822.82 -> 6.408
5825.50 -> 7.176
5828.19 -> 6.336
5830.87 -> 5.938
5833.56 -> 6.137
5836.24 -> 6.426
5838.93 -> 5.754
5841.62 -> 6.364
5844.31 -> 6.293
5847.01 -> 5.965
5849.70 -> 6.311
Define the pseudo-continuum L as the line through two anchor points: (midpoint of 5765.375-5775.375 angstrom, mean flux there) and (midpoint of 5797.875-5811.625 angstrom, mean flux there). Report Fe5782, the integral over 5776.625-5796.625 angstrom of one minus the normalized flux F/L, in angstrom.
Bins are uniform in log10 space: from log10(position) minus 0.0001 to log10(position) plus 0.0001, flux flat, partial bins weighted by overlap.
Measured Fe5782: 1.6 angstrom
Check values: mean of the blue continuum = 6.32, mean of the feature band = 5.82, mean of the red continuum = 6.31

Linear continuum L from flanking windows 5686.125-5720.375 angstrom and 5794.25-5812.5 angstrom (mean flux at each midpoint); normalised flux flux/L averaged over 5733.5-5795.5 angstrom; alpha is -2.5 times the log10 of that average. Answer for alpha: 0.05 mag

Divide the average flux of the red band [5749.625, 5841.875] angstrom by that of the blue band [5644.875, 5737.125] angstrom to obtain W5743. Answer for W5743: 1.0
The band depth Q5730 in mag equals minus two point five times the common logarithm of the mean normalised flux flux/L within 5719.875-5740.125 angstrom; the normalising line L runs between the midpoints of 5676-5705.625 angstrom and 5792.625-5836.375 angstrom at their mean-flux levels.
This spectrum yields 0.027 mag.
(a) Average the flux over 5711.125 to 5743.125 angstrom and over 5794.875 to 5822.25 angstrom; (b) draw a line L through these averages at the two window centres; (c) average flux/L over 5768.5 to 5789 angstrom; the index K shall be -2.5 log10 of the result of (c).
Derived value 0.059 mag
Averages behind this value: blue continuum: 6.09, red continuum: 6.22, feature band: 5.85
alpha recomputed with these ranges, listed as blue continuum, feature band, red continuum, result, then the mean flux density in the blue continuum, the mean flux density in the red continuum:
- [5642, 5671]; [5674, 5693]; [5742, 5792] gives -0.06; 5.77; 6.03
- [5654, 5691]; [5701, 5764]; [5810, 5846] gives 0.01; 6.1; 6.18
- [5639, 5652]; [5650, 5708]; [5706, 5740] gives -0.09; 5.23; 6.11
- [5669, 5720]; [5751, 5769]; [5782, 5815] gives -0.03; 6.14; 6.15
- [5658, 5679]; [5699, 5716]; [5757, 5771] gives 0.00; 5.95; 6.34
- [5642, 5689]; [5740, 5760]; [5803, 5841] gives 0.00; 5.87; 6.21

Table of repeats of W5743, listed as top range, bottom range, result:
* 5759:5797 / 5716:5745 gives 1.00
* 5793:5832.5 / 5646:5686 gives 1.07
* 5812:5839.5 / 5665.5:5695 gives 1.02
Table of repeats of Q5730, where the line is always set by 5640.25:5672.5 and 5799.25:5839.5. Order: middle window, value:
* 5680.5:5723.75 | -0.05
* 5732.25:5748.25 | -0.02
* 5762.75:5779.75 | -0.02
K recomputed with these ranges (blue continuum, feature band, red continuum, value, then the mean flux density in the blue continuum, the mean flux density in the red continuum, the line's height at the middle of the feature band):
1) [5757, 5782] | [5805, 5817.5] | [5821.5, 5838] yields 0.002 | 6.13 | 6.39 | 6.31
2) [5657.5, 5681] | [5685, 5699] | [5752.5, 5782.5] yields -0.052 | 6.01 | 6.17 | 6.04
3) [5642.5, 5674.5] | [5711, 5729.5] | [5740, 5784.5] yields -0.017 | 5.77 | 6.03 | 5.93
